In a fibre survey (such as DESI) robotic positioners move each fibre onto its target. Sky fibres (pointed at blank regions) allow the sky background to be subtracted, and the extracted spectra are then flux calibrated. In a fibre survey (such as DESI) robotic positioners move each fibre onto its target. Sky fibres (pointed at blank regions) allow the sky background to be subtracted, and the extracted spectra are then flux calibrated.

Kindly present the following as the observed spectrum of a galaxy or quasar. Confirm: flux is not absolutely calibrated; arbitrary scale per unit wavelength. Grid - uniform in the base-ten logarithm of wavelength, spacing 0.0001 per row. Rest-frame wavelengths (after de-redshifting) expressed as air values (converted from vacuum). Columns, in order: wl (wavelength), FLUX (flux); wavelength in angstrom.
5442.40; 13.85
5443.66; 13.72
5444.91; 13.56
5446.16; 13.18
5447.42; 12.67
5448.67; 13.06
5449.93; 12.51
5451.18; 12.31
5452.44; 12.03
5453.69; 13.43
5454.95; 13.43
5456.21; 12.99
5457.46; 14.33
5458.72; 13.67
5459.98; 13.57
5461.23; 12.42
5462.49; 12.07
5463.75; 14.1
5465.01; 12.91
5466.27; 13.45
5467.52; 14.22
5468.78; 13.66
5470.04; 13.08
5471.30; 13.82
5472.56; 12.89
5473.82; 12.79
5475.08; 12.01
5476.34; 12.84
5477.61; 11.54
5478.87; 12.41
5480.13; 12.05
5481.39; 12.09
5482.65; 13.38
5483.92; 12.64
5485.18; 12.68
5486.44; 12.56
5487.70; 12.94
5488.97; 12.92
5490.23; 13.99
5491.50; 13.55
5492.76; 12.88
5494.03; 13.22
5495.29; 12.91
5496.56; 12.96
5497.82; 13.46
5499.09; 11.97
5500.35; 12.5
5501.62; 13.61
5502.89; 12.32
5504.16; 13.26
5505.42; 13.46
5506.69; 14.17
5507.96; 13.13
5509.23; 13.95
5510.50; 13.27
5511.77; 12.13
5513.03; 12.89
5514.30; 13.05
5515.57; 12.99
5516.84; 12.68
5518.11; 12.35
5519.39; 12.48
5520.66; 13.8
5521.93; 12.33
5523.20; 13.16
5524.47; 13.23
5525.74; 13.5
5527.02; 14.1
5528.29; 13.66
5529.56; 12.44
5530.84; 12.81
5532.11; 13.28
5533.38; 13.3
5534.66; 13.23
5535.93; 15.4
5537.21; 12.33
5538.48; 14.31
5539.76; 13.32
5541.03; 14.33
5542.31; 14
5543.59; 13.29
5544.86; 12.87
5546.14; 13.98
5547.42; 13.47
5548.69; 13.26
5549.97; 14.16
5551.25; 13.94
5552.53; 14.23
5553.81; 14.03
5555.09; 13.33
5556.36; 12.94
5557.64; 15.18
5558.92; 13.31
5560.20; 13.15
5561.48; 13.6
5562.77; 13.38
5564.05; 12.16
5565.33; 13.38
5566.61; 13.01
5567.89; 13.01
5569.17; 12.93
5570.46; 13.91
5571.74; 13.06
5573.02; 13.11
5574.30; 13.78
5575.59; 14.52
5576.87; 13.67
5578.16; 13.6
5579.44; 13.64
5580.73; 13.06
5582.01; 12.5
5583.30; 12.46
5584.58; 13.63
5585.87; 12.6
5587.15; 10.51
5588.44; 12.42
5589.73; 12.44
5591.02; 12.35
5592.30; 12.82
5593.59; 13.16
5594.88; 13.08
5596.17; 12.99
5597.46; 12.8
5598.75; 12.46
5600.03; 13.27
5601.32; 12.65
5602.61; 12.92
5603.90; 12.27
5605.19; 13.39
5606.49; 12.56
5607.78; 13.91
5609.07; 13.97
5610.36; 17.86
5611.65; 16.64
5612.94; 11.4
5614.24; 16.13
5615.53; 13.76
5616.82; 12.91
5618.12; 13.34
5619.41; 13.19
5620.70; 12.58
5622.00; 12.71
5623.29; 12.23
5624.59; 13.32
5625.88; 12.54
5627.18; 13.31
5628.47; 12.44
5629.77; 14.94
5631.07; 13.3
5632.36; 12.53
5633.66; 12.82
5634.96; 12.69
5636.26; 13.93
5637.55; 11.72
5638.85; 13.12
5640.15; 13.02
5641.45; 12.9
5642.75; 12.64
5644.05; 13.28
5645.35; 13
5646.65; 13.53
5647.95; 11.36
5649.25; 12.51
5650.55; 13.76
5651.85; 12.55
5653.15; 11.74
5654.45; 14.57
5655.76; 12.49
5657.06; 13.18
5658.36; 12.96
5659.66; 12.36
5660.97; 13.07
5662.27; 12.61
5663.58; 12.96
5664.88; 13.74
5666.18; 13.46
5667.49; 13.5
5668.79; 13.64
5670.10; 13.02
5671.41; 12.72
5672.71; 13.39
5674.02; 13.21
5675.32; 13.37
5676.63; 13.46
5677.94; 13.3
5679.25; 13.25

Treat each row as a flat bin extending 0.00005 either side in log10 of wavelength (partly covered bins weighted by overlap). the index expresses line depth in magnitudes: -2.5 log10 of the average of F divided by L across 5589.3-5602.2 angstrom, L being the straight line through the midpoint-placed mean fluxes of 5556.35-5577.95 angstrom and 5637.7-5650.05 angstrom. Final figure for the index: 0.03 mag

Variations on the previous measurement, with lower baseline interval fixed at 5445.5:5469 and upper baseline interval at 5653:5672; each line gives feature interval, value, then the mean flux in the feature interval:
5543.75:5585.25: -0.026 mag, 13.4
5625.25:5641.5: 0.007 mag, 13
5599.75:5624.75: -0.036 mag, 13.6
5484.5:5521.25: 0.009 mag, 13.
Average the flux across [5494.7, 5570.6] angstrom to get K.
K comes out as 13.3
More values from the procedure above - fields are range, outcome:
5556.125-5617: 13.3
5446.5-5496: 13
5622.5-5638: 13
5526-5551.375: 13.6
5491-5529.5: 13.1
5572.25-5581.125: 13.6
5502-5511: 13.4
